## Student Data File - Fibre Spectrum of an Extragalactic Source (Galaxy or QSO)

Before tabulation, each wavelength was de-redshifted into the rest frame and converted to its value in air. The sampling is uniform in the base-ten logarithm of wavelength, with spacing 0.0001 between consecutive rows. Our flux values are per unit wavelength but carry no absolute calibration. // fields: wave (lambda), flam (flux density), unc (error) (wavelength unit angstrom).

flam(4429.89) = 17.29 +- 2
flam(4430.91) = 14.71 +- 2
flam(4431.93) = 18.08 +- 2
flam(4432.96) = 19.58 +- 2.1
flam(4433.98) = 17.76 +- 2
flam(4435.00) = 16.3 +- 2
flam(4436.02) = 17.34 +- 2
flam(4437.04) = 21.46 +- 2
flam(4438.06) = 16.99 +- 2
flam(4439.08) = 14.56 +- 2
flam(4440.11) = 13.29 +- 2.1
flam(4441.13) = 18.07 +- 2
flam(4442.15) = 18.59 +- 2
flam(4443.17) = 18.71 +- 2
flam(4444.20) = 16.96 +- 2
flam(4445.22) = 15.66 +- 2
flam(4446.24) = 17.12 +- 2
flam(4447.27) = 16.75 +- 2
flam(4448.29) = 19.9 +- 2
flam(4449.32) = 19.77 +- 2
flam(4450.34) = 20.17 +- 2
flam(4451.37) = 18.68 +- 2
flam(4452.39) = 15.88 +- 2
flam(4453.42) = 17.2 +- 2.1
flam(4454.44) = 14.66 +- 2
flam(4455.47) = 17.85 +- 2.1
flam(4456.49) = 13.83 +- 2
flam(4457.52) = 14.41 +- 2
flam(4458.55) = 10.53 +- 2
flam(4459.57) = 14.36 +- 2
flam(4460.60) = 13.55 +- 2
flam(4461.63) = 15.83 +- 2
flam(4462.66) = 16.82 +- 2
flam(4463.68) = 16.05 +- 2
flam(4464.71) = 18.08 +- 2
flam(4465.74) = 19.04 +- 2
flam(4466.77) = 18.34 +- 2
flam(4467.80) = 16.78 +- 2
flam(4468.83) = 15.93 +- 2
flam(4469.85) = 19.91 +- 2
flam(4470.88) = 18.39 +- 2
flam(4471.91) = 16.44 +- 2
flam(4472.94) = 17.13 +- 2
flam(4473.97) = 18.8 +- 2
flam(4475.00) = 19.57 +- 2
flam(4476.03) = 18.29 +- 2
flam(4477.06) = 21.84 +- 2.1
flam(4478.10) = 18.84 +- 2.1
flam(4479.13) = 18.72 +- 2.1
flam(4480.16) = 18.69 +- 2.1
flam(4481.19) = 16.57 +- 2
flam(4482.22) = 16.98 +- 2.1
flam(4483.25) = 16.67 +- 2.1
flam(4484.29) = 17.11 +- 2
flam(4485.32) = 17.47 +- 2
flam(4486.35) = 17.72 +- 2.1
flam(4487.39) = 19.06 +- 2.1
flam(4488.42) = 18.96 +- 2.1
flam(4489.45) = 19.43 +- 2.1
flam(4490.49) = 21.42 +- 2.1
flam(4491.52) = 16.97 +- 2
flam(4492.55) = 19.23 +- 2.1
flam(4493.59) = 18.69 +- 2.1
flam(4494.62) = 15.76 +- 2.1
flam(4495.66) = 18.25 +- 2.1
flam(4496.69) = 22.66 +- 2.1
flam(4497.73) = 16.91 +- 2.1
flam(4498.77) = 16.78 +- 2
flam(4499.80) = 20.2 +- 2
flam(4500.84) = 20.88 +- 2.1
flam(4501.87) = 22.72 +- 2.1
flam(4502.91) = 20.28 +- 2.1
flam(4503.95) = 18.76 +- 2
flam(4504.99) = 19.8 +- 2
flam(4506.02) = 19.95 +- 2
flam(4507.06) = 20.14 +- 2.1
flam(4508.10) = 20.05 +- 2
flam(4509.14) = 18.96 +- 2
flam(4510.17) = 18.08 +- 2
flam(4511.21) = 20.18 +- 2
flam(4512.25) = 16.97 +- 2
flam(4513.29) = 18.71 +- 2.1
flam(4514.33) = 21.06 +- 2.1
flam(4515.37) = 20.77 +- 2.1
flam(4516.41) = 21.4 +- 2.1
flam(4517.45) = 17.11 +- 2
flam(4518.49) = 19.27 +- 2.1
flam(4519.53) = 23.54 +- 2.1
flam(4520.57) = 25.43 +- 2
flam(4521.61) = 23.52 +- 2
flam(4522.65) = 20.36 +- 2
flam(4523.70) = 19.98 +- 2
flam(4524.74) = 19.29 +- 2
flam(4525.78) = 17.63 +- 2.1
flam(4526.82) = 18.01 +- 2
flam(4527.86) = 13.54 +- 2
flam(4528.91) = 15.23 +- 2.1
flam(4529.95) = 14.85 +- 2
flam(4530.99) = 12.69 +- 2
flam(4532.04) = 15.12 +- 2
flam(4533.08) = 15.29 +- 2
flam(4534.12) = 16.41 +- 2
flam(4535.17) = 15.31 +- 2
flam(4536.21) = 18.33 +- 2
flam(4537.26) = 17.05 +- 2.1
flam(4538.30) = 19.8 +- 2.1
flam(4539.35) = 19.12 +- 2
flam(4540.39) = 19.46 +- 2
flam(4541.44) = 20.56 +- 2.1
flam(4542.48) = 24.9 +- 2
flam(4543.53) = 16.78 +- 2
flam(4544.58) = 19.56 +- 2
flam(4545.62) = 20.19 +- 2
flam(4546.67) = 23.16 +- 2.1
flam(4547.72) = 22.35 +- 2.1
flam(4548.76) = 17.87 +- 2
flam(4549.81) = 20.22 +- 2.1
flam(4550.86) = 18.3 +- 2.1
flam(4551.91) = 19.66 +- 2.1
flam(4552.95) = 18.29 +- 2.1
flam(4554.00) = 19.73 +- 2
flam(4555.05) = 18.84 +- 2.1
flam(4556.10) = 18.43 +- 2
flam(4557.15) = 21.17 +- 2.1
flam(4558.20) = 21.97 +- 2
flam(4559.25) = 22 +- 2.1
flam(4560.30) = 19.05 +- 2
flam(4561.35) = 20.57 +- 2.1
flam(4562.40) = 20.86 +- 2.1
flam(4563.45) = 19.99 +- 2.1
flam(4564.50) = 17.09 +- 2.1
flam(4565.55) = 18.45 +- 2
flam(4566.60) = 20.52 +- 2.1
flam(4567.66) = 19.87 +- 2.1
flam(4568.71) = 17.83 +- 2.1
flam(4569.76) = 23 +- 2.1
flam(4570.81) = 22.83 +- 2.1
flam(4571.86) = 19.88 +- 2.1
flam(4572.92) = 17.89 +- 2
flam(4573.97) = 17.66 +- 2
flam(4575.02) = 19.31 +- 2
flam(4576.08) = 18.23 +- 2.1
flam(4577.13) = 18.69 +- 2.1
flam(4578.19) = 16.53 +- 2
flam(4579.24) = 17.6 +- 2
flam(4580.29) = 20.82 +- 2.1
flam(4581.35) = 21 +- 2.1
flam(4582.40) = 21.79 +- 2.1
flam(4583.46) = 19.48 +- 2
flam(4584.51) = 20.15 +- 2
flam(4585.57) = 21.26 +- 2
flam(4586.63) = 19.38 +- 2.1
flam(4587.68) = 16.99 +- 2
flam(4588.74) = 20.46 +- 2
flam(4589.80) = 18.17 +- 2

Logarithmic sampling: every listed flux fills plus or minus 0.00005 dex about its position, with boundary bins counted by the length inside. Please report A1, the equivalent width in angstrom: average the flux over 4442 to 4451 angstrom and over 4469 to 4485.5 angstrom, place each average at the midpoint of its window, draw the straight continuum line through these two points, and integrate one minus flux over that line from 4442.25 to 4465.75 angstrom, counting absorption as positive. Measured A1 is 2.1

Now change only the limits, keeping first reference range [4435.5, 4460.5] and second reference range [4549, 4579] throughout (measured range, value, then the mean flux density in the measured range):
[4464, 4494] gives -1.4 angstrom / 18.3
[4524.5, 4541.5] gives 1.8 angstrom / 16.8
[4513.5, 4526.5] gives -1.6 angstrom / 20.7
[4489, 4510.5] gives -1.6 angstrom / 19.3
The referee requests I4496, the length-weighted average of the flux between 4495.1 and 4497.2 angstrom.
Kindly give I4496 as 20.4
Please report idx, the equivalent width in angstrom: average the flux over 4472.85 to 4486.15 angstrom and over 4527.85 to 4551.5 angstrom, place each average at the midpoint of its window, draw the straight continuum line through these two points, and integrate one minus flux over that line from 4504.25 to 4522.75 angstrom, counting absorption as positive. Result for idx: -2.1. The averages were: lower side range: 18.2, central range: 20.3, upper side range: 18.2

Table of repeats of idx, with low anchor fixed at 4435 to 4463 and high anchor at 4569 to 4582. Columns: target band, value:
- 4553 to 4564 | -0.63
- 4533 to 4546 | -0.08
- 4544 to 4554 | -0.57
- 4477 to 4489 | -0.49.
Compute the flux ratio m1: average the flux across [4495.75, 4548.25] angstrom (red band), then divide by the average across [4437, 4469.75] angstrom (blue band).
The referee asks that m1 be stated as 1.15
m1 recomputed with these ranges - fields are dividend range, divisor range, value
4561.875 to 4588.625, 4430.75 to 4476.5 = 1.14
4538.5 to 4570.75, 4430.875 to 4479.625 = 1.16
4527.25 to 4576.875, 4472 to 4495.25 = 1.03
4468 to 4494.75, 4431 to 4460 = 1.08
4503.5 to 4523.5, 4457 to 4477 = 1.20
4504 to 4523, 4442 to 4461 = 1.23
